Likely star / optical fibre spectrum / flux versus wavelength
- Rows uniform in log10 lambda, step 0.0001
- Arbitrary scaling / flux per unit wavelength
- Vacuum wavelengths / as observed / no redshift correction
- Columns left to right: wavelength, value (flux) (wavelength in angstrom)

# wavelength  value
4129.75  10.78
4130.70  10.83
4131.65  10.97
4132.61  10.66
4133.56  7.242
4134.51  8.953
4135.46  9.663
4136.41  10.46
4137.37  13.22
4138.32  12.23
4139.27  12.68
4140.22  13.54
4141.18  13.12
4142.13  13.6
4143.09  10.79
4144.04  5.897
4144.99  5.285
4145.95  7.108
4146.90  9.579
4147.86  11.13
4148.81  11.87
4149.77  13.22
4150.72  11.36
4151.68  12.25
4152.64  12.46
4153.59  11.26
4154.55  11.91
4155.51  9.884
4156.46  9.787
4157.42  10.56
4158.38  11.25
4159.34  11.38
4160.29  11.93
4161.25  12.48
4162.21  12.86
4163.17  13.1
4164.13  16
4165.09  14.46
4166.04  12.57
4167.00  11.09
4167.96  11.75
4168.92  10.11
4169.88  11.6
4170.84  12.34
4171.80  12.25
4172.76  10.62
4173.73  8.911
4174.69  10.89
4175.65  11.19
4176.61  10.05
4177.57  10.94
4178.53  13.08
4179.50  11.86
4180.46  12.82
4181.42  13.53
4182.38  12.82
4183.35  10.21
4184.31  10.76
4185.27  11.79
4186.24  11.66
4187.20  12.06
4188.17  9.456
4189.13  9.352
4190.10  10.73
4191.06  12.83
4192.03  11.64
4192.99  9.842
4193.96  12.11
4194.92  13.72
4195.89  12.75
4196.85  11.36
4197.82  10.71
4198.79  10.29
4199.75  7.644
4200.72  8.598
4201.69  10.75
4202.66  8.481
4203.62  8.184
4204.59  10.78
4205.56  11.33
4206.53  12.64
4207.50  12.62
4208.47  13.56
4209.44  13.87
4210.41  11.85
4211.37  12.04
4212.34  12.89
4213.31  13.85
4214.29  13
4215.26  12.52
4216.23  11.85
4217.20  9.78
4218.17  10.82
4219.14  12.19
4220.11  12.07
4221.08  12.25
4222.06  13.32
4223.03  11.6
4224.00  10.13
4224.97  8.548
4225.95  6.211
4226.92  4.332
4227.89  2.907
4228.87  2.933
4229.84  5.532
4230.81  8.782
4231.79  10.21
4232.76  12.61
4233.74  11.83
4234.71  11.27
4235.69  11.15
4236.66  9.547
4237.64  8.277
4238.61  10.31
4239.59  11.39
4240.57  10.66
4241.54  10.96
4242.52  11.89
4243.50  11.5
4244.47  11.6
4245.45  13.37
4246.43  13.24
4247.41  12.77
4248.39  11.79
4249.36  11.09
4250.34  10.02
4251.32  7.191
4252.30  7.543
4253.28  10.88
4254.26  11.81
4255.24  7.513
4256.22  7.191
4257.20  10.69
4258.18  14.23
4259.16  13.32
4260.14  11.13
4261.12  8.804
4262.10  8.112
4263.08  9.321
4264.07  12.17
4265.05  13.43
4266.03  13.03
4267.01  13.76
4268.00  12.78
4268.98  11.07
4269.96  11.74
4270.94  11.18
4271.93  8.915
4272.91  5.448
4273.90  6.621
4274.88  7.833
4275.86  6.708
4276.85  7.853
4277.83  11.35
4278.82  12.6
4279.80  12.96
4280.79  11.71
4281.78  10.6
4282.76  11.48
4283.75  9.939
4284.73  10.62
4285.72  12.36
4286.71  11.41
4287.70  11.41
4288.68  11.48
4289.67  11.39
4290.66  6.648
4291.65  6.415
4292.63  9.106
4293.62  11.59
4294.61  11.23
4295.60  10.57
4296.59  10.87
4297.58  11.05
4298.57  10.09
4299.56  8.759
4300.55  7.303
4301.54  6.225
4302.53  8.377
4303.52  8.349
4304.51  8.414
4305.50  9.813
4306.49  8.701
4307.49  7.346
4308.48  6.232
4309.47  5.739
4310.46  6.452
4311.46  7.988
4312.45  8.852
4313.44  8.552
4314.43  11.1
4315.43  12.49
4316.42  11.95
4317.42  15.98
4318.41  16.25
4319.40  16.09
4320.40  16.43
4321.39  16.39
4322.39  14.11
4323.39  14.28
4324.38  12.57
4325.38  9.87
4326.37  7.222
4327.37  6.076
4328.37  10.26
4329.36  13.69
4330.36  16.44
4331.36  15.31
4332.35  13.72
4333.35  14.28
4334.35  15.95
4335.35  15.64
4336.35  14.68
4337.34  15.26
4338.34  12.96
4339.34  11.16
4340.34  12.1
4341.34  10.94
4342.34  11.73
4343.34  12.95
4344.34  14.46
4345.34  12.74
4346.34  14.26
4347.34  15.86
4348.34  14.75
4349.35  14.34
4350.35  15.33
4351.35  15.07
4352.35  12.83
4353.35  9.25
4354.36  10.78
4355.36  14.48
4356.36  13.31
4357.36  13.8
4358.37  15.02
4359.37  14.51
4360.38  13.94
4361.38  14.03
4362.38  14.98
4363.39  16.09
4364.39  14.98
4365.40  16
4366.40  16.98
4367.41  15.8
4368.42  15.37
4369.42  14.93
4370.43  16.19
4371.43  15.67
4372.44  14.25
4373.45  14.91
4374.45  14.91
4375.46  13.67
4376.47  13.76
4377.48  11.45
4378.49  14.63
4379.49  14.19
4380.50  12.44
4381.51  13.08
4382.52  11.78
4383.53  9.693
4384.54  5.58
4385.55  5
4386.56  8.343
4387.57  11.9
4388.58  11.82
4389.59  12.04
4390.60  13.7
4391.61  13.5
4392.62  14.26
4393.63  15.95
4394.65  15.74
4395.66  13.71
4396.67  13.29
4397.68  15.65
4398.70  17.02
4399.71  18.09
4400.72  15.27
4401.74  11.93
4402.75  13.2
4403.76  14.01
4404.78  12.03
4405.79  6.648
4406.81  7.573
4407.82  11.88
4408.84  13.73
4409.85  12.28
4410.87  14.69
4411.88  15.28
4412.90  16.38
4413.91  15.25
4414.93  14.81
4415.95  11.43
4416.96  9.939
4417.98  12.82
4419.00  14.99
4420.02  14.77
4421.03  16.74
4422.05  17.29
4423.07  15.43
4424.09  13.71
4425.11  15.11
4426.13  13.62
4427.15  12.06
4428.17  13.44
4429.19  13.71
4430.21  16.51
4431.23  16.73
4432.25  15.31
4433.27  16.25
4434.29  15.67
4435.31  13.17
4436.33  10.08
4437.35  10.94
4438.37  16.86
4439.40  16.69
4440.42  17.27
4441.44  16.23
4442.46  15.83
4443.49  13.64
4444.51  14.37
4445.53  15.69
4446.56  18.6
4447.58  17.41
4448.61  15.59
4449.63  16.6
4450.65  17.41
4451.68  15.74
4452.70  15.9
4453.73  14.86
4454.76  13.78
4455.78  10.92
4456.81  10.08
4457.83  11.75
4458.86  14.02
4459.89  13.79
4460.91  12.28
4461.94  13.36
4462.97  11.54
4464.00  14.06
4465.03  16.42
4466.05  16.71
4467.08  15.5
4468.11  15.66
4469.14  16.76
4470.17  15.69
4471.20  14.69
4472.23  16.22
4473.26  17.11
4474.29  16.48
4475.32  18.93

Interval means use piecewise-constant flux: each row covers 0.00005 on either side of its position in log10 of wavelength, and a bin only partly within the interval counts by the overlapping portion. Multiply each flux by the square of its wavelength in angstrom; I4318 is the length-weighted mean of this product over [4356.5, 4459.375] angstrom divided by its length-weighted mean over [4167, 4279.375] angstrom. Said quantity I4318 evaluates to 1.4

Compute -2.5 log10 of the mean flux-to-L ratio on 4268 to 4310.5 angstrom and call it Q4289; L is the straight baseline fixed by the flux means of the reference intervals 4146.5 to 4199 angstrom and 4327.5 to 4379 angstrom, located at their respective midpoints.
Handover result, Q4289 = 0.35 mag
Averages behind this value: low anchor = 11.6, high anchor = 14.1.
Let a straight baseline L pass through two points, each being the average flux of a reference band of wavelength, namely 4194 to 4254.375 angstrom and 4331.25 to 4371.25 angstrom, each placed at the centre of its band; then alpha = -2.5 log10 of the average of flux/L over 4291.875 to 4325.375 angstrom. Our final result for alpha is 0.230 mag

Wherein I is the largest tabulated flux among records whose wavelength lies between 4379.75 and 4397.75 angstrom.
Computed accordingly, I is 15.95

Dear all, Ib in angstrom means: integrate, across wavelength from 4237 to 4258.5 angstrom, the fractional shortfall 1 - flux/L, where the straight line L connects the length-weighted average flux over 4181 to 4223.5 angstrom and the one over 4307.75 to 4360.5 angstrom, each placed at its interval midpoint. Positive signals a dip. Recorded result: 2.2 angstrom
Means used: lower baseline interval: 11.5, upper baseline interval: 12.7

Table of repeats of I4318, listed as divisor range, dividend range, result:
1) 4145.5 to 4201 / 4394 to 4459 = 1.41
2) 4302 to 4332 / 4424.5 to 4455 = 1.45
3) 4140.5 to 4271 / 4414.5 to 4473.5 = 1.49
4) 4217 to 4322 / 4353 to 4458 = 1.45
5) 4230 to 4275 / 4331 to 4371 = 1.40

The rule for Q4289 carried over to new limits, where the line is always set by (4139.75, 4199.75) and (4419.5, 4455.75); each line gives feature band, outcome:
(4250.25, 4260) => 0.24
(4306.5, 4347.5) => 0.11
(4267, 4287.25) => 0.24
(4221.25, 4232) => 0.49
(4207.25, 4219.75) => -0.03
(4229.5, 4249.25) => 0.13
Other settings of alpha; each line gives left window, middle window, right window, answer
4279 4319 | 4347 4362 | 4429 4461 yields -0.168 mag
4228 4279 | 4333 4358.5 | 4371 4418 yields -0.133 mag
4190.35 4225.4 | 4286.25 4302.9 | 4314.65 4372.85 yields 0.324 mag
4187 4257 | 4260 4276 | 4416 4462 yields 0.125 mag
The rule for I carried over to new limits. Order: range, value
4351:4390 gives 16.98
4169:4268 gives 14.23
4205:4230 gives 13.87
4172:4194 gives 13.53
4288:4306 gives 11.59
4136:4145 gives 13.6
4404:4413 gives 16.38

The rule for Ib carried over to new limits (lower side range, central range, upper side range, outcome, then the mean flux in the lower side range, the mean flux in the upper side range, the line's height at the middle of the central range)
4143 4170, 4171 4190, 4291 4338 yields -0.14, 11.2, 11.1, 11.2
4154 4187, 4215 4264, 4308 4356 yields 7.78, 11.7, 12.6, 12.1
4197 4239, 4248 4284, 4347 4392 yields 2.99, 10.3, 13.4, 11.3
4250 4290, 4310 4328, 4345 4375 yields 1.24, 10.5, 14.5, 12.7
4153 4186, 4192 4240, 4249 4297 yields 2.52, 11.7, 10.3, 11.1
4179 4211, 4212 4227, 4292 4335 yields 0.15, 11.3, 11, 11.2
